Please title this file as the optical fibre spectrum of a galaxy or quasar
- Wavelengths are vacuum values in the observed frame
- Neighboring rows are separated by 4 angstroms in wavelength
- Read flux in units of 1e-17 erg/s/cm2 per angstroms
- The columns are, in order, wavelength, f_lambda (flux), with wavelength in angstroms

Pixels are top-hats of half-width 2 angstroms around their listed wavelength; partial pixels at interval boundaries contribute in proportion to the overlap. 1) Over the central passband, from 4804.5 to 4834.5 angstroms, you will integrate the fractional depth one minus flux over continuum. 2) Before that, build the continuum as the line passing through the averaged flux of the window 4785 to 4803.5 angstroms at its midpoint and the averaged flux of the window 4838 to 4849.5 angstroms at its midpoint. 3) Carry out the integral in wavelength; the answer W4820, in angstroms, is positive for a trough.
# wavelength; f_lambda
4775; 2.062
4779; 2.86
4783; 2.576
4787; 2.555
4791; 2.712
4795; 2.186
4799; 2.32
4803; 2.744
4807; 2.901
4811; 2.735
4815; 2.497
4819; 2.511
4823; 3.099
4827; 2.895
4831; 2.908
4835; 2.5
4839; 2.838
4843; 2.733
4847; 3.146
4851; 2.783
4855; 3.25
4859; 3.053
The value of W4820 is -0.87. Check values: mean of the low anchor 2.48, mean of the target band 2.78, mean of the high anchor 2.91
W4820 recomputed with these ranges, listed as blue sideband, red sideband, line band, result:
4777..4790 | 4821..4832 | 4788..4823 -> 2.7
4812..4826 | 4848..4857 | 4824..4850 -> 0.4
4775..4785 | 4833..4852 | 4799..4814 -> -0.2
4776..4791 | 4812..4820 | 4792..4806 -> 0.6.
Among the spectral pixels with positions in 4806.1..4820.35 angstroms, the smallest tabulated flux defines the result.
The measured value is 2.497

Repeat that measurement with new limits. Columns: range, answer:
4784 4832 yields 2.186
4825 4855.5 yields 2.5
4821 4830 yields 2.895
